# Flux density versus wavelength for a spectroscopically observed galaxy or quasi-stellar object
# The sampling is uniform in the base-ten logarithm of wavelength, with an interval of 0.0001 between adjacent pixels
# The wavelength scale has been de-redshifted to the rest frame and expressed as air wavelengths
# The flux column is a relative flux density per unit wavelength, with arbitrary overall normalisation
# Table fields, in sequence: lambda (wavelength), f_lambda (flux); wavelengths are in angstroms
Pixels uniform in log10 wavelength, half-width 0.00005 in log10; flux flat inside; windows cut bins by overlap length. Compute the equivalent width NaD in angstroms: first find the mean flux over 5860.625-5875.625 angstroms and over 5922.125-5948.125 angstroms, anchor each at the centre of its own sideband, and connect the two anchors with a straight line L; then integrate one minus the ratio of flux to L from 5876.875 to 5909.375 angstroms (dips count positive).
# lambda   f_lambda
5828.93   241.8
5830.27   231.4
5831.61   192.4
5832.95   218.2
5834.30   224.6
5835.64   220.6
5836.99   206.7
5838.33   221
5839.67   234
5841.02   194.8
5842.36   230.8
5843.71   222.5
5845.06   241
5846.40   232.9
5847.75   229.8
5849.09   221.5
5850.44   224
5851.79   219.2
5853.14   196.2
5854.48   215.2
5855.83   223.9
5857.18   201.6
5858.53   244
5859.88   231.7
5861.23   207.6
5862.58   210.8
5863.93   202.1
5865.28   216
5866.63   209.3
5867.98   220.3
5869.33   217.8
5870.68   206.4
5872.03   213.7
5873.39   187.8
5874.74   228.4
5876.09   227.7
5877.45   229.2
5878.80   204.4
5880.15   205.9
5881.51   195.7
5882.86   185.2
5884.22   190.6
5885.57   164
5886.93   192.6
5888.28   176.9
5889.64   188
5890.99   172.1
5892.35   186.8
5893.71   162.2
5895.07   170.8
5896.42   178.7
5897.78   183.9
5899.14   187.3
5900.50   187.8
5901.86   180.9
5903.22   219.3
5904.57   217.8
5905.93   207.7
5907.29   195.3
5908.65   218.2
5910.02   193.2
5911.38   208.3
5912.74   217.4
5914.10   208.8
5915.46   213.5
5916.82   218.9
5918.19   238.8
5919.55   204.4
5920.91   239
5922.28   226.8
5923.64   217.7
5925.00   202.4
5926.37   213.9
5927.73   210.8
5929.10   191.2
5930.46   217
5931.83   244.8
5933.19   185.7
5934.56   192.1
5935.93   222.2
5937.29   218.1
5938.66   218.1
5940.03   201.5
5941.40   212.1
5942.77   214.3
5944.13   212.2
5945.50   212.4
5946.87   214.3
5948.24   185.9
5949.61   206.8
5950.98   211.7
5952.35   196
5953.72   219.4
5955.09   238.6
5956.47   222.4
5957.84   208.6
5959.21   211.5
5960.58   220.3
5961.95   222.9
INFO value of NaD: 3.0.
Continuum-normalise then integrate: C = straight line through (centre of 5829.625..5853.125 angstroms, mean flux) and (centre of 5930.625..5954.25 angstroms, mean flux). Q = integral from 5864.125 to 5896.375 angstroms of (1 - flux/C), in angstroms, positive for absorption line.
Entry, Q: 2.8 angstroms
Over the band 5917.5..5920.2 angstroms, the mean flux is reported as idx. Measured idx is 221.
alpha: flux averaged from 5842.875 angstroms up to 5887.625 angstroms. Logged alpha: 213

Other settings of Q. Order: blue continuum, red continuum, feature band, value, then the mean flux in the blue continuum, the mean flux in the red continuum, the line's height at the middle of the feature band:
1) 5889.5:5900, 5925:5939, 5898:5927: -2.4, 178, 211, 194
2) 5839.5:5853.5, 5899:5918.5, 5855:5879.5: 0.2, 222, 207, 217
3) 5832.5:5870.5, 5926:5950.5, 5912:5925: -0.5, 219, 210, 212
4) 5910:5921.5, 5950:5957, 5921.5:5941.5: 0.5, 217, 217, 217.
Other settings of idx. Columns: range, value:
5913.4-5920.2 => 217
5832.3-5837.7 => 217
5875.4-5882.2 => 213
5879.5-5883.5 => 196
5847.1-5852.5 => 223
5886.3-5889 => 185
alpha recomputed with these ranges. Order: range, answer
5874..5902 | 191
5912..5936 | 215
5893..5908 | 190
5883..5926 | 199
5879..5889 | 188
